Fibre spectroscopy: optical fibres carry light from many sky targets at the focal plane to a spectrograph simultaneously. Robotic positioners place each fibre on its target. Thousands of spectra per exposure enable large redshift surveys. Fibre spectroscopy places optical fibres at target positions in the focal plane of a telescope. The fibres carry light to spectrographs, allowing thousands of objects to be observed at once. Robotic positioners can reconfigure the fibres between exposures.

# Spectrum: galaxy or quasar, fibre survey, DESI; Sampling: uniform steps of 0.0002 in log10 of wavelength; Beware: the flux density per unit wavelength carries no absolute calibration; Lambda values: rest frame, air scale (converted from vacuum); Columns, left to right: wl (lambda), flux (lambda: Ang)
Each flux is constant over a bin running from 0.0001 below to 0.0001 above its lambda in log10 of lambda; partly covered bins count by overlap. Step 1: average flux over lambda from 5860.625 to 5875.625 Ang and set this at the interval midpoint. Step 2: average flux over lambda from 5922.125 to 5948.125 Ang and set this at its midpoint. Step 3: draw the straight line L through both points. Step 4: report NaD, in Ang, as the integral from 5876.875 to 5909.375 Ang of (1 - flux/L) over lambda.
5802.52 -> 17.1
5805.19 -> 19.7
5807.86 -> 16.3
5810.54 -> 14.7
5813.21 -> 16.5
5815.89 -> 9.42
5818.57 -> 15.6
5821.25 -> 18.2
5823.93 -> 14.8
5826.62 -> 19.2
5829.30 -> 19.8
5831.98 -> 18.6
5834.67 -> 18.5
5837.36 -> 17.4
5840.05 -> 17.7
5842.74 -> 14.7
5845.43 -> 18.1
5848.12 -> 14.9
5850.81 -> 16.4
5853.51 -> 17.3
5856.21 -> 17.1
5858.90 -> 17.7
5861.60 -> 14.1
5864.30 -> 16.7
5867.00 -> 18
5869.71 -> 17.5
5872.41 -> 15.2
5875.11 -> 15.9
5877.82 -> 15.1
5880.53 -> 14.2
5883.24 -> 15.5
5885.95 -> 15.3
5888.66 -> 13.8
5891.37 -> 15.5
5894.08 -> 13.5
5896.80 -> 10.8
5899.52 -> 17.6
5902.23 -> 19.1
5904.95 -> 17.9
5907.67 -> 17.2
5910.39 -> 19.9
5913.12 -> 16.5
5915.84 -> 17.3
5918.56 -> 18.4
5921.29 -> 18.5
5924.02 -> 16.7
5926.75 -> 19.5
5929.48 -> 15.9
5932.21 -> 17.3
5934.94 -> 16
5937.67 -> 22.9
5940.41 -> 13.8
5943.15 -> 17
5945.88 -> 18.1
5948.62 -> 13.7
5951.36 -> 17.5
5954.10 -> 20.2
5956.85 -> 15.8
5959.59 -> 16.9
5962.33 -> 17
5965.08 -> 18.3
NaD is 2.33 Ang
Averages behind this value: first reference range 16.3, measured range 15.5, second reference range 17.4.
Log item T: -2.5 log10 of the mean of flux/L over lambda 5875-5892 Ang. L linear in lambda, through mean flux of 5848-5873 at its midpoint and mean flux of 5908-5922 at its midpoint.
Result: 0.152 mag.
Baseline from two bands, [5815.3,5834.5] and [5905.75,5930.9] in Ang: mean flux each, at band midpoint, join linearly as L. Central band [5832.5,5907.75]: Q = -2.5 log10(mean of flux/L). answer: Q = 0.07 mag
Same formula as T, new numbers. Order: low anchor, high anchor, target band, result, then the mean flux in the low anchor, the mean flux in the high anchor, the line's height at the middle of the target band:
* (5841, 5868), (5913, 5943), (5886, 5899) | 0.22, 16.5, 17.5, 17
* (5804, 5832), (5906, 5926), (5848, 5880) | 0.05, 16.5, 17.8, 17.1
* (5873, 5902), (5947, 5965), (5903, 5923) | -0.15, 14.9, 17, 15.7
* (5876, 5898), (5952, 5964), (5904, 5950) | -0.09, 14.3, 17.5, 16.1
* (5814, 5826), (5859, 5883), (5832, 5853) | -0.11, 14.9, 15.9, 15.3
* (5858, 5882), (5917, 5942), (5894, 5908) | 0.05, 16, 17.7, 16.9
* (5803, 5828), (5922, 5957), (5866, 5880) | 0.03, 16.1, 17.3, 16.7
